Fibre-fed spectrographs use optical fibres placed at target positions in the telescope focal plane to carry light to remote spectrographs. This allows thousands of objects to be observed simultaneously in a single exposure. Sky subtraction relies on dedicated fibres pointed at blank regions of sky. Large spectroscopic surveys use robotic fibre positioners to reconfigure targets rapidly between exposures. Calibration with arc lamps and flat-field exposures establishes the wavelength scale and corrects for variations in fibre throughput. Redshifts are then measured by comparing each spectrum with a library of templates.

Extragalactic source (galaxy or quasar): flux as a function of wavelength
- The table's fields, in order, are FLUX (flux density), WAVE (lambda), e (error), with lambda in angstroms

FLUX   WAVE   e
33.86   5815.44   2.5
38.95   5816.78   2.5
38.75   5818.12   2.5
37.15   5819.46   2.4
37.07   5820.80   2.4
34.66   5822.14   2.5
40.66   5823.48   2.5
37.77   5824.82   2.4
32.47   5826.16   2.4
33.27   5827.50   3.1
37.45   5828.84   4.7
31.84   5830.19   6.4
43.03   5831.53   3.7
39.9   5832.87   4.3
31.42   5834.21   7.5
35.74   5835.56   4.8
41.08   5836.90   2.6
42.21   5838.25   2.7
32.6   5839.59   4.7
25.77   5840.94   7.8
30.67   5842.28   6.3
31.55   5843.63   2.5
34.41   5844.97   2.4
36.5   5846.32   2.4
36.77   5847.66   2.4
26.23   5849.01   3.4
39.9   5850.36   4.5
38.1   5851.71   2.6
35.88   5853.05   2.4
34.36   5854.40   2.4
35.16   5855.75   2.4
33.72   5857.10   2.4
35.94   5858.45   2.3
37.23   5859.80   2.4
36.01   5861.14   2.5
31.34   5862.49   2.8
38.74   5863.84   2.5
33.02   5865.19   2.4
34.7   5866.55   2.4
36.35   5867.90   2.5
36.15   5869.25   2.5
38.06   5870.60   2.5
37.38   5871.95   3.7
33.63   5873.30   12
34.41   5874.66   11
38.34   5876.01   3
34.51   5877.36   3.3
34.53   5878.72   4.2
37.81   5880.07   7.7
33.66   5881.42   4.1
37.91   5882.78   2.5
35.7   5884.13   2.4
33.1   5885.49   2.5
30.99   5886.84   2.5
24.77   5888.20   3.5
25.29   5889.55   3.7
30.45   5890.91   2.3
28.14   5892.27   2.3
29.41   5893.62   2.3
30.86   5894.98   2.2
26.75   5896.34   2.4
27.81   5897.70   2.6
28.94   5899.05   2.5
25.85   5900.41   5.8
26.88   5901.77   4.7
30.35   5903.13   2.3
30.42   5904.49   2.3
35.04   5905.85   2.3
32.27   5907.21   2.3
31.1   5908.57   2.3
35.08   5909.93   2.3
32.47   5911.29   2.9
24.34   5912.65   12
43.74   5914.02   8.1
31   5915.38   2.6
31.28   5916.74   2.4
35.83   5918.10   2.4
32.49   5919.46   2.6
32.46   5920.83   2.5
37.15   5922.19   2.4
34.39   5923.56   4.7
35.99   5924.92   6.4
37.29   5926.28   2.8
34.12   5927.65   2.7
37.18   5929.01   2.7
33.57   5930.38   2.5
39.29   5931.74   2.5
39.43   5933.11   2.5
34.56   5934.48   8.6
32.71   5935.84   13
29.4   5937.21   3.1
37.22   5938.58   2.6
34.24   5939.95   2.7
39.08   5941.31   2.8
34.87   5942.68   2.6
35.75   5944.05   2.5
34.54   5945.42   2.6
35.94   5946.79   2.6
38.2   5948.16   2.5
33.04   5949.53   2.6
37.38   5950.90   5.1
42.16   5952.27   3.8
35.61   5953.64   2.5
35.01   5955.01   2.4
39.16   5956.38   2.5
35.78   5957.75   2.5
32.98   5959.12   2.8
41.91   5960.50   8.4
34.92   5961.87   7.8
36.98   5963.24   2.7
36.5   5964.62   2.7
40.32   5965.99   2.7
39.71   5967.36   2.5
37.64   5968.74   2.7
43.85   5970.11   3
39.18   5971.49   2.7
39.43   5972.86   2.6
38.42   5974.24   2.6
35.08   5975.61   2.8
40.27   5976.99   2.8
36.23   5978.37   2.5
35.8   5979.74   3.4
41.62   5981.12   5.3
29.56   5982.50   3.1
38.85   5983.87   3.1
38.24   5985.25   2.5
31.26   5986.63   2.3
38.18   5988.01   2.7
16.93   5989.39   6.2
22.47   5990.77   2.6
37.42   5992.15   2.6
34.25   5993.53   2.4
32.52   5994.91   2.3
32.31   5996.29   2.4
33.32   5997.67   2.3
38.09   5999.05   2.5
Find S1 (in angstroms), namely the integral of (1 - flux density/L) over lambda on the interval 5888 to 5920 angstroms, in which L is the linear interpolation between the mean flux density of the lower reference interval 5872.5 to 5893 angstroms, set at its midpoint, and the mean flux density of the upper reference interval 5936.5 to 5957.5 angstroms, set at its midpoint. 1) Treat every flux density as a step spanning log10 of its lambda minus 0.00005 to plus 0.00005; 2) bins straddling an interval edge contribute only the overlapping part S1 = 3.3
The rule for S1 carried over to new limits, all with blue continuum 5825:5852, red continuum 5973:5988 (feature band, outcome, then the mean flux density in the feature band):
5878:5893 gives 1.50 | 32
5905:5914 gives 0.83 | 32.6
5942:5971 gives -0.67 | 37.3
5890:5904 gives 2.83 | 28.5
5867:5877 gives -0.23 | 36.3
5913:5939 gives 0.73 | 35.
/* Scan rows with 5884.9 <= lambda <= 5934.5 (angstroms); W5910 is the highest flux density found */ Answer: 43.74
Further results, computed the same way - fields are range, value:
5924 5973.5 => 43.85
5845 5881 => 39.9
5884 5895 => 35.7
